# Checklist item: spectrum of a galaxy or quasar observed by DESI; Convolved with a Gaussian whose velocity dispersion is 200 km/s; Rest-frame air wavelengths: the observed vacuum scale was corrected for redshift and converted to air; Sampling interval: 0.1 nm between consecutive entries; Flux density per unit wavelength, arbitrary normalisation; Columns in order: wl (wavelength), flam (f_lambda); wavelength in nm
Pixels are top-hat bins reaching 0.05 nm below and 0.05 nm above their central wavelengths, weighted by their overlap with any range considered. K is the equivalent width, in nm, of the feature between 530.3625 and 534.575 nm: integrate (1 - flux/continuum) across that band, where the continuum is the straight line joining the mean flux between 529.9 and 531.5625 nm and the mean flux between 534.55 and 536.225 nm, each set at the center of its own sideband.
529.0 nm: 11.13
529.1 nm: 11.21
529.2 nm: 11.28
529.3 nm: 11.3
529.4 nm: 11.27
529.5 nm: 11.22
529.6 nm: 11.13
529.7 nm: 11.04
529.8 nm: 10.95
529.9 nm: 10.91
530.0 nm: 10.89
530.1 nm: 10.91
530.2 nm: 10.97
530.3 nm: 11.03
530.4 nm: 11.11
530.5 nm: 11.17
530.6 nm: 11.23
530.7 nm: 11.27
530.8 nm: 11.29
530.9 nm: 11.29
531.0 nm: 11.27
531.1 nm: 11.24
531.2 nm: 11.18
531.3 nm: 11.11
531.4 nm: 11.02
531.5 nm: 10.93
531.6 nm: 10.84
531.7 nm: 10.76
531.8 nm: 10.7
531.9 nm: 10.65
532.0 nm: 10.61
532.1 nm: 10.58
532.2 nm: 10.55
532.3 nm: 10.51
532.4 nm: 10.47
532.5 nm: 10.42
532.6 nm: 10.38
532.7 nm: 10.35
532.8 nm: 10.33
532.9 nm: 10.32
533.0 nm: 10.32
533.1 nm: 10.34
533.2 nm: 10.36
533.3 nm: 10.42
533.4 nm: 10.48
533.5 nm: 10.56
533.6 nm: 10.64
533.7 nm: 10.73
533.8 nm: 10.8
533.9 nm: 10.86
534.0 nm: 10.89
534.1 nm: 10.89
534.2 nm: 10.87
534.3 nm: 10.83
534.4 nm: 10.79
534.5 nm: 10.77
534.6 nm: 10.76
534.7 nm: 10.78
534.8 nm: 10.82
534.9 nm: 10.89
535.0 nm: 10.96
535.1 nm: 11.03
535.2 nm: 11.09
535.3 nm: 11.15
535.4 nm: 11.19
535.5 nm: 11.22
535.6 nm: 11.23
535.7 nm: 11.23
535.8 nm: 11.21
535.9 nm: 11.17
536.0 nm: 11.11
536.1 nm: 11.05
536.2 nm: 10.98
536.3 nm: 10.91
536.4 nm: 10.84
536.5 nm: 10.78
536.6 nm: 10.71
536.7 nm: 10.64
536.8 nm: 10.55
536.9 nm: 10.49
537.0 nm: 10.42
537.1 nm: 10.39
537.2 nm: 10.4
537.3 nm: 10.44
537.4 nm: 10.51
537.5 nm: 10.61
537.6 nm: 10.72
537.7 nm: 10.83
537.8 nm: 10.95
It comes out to 0.124 nm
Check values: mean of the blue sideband 11.1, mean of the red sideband 11.1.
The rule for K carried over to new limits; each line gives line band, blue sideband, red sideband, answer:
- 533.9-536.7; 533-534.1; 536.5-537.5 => -0.10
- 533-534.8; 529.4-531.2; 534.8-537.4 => 0.05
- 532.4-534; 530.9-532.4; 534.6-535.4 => 0.06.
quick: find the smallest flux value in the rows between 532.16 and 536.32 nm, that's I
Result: 10.32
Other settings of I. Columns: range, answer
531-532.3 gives 10.51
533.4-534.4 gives 10.56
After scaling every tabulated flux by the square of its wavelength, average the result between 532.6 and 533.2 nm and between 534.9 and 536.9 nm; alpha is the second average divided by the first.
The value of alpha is 1.07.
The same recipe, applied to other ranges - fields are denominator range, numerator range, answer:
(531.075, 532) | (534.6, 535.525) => 1.02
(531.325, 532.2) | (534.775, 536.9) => 1.04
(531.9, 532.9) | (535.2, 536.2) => 1.08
